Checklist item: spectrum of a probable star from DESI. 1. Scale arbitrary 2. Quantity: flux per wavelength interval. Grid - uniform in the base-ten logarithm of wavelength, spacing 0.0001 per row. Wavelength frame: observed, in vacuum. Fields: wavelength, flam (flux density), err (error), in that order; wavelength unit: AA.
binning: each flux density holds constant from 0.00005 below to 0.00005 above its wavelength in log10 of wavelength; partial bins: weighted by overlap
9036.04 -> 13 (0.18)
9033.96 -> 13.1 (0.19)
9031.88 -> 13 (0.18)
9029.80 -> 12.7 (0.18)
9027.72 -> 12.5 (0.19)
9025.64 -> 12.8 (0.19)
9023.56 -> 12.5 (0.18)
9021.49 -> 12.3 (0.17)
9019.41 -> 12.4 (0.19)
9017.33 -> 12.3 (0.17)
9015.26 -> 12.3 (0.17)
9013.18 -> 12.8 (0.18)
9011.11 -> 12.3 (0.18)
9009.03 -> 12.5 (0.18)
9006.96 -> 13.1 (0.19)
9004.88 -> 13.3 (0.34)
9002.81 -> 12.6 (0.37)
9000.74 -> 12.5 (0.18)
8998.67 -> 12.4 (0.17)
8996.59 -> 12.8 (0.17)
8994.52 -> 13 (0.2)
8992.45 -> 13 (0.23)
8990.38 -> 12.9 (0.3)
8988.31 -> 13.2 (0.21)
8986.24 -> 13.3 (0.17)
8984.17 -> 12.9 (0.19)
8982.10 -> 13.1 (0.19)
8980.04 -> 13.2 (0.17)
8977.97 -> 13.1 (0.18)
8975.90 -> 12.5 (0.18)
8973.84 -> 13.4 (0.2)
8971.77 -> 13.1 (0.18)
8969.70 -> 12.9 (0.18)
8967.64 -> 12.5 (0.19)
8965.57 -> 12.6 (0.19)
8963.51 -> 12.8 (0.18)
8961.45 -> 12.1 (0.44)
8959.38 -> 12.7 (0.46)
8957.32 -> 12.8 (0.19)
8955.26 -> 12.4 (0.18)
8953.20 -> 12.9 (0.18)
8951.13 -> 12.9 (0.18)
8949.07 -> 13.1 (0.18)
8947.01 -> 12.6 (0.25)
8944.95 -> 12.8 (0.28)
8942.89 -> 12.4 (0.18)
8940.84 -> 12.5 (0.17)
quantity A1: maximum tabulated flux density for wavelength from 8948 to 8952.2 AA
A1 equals 13.1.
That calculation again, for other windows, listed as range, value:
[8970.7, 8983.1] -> 13.4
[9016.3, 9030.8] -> 12.8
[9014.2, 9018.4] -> 12.3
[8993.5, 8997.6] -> 13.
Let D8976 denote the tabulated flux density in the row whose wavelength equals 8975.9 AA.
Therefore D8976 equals 12.5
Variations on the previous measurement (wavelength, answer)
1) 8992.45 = 13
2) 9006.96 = 13.1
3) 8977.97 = 13.1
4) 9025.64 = 12.8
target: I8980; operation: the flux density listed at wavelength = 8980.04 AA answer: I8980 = 13.2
